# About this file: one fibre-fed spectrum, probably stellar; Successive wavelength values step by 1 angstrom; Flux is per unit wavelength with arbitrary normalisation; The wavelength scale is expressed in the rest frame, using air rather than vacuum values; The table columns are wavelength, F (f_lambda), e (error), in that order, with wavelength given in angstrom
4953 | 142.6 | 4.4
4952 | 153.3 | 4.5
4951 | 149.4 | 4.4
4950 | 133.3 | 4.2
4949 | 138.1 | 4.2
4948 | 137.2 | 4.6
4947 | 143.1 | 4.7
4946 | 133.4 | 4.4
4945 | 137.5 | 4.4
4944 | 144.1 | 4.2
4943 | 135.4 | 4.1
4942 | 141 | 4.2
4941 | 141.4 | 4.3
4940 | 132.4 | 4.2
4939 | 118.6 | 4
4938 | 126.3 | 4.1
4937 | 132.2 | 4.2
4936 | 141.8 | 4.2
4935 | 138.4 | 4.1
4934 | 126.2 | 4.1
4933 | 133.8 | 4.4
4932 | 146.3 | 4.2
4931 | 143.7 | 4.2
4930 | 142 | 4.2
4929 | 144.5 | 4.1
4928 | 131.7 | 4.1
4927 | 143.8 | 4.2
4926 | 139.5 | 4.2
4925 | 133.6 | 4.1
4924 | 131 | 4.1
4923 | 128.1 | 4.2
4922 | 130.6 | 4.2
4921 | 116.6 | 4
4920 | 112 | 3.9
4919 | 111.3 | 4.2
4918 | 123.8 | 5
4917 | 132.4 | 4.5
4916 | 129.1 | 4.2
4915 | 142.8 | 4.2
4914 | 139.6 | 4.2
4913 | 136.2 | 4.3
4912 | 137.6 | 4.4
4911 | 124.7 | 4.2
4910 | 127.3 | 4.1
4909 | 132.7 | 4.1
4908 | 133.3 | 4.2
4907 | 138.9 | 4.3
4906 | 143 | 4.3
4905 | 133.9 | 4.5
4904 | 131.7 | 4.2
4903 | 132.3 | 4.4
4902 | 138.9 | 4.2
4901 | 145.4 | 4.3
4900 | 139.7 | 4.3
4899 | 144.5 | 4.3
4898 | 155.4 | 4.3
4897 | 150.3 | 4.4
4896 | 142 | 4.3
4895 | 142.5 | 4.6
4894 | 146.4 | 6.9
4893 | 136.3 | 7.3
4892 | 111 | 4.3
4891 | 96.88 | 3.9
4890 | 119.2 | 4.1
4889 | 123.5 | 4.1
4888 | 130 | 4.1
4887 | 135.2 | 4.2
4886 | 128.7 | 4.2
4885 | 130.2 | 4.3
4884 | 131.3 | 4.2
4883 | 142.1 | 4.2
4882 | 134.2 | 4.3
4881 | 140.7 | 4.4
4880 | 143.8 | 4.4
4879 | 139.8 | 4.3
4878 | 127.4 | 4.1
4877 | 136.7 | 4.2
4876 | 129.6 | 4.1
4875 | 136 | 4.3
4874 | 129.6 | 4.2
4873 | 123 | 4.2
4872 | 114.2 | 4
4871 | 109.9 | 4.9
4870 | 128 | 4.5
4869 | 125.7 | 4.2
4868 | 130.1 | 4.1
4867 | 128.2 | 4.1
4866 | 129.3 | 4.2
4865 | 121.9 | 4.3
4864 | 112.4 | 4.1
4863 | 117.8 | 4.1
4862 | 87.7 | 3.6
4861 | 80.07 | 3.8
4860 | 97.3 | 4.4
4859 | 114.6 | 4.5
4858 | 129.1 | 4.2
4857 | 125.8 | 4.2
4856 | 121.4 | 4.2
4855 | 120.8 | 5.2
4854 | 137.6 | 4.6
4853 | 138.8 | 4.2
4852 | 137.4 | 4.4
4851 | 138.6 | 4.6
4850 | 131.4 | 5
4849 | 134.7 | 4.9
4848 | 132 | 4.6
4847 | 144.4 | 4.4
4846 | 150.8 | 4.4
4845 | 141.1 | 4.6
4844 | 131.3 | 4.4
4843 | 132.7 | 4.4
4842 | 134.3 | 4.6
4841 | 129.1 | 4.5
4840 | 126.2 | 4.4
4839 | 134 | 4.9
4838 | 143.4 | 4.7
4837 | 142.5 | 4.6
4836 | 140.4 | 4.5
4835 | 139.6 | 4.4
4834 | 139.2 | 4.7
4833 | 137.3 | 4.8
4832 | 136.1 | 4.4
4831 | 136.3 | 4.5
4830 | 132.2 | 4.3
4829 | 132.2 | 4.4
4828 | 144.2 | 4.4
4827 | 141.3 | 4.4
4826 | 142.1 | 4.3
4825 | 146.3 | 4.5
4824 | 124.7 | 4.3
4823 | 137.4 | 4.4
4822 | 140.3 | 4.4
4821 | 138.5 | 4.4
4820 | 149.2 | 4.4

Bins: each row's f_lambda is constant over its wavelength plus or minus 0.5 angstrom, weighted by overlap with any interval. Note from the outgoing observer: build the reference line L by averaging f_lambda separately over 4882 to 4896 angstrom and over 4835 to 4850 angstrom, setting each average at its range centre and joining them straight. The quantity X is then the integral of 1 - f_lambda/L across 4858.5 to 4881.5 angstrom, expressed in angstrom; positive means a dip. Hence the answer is 1.8 angstrom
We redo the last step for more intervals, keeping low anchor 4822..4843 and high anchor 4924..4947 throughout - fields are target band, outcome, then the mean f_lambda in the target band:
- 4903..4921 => 0.8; 131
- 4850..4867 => 2.1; 120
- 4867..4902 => 1.1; 132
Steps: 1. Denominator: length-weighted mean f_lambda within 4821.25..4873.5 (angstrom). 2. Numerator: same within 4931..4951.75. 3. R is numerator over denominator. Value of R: 1.1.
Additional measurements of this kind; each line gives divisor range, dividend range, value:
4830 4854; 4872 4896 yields 0.96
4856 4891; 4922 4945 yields 1.10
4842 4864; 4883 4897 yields 1.03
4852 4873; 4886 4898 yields 1.10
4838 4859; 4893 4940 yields 1.01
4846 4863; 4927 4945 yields 1.10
